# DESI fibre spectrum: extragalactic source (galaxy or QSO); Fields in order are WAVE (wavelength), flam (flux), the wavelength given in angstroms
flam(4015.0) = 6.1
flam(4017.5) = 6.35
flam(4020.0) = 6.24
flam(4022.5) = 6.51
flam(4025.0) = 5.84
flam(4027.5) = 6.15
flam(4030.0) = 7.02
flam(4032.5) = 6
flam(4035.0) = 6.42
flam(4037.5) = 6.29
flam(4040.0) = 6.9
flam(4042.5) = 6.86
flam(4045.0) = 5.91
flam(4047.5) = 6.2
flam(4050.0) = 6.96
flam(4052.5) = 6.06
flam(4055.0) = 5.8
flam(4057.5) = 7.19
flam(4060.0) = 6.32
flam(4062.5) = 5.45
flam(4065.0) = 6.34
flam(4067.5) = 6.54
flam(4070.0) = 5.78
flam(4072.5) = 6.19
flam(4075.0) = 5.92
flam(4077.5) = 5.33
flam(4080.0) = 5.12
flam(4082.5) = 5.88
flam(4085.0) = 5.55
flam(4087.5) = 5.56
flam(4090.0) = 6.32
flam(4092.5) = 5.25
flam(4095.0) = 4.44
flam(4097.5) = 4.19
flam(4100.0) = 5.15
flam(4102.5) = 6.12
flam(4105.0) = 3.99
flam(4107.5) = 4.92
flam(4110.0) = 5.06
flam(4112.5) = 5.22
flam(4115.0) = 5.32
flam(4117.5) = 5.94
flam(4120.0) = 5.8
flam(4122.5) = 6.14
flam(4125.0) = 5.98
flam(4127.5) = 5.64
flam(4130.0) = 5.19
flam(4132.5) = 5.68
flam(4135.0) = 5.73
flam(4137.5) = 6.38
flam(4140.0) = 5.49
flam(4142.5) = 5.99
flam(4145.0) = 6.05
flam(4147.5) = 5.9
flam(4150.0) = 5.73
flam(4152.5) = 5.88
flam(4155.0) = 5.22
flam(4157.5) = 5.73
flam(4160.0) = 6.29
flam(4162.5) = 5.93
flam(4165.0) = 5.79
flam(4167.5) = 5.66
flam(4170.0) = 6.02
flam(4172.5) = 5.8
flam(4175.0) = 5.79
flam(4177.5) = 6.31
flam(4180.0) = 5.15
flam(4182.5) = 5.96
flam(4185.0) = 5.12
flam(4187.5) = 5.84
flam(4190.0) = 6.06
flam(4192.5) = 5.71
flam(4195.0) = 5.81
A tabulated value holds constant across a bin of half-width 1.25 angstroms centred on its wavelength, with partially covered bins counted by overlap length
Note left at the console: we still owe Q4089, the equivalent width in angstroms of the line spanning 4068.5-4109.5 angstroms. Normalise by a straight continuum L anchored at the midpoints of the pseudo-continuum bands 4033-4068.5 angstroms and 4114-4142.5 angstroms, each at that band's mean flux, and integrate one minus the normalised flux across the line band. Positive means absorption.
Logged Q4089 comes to 4.8 angstroms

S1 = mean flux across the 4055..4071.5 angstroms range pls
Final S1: 6.23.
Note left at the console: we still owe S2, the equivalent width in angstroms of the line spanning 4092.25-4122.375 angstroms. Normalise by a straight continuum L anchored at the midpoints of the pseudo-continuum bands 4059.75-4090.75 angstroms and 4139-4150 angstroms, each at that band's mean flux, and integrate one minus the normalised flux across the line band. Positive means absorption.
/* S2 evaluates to 3.6 angstroms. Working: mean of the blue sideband 5.85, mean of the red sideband 5.85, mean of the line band 5.15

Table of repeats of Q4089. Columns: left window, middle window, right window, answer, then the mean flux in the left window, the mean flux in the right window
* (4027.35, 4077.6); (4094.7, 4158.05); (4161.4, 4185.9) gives 4.8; 6.29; 5.76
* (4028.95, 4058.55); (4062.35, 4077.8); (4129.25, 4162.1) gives 0.7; 6.46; 5.8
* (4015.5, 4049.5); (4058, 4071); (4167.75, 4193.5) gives 0.2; 6.37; 5.77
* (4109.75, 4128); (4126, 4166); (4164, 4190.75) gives -0.5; 5.67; 5.77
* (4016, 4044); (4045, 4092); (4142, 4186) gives 1.7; 6.41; 5.8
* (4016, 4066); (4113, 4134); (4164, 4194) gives 1.1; 6.34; 5.77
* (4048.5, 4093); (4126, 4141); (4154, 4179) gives 0.5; 5.99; 5.85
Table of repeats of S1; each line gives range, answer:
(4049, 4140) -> 5.67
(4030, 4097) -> 6.02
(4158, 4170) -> 5.92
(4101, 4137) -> 5.5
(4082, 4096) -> 5.5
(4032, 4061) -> 6.42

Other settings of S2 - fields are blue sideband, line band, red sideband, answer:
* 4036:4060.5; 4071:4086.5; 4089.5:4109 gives -0.2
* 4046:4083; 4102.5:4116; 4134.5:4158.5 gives 2.1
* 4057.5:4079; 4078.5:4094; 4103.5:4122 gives 0.3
